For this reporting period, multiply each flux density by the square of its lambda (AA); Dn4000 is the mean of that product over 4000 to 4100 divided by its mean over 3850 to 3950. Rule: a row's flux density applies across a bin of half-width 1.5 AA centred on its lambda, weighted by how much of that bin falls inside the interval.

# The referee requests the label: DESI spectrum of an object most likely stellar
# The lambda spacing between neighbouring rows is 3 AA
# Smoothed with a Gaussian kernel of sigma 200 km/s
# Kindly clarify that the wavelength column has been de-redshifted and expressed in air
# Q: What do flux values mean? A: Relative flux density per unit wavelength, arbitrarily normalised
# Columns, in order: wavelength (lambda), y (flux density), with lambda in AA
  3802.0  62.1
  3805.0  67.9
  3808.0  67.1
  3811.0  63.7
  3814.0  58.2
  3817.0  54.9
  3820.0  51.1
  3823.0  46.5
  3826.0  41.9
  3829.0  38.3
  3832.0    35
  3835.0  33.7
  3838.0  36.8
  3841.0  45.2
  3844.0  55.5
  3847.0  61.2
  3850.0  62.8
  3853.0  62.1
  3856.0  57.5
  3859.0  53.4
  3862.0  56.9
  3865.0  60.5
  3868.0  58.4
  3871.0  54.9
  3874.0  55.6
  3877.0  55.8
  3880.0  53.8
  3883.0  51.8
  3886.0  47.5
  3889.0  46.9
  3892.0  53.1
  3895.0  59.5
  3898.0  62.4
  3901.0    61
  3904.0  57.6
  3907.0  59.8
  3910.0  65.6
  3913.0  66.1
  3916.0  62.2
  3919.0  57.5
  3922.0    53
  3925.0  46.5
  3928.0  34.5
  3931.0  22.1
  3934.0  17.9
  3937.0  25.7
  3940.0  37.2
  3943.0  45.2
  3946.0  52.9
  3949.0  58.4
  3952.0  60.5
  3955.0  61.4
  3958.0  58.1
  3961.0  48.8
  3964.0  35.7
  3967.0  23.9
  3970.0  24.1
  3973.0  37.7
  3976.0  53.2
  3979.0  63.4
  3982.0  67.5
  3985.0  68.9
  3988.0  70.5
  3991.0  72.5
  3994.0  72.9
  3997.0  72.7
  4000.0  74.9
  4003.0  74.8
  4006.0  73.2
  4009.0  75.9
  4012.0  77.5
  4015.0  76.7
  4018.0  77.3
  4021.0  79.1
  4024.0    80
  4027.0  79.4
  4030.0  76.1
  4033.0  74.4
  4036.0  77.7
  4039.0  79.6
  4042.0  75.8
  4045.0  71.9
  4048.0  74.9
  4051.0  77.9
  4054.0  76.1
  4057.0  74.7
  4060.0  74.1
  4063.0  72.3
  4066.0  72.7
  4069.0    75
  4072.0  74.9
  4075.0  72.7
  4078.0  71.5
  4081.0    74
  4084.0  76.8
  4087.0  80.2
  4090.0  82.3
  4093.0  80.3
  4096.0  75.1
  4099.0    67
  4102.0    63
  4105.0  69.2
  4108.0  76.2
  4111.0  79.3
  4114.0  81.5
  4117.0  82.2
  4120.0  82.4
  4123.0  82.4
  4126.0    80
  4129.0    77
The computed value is 1.6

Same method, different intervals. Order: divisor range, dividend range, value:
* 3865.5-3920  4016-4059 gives 1.44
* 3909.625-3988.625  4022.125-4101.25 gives 1.65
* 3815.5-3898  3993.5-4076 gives 1.60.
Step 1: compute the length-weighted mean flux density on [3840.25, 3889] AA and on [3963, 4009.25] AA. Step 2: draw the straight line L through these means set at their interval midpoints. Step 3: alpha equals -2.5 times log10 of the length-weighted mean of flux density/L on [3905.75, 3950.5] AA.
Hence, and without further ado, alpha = 0.23 mag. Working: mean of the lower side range 55.7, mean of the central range 46.9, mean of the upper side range 59.9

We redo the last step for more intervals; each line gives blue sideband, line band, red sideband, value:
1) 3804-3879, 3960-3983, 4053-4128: 0.43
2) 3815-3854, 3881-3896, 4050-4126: 0.05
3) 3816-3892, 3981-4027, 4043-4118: -0.12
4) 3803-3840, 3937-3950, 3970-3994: 0.26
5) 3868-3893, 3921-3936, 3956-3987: 0.44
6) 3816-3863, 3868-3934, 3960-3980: -0.17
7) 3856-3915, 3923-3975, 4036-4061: 0.49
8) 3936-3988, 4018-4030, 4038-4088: -0.21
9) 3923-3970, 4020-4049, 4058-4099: -0.20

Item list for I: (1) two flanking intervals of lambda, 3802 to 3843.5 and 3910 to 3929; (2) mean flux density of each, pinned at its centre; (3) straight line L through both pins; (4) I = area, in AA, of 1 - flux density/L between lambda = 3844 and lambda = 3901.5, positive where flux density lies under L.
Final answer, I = -4.5 AA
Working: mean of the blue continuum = 49.9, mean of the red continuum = 54.8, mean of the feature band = 56.5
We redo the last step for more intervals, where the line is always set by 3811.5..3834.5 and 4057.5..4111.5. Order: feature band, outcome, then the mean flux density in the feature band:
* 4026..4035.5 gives -1.1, 76.6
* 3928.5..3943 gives 7.5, 28.3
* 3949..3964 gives 1.4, 55.2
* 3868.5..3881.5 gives -0.8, 55.3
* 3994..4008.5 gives -1.9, 73.9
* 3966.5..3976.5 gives 4.6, 34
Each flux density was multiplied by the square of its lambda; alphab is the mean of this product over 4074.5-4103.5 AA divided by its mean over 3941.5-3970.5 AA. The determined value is 1.67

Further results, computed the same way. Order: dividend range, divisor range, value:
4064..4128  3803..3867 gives 1.64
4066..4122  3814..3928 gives 1.59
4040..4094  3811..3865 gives 1.67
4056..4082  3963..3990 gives 1.53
